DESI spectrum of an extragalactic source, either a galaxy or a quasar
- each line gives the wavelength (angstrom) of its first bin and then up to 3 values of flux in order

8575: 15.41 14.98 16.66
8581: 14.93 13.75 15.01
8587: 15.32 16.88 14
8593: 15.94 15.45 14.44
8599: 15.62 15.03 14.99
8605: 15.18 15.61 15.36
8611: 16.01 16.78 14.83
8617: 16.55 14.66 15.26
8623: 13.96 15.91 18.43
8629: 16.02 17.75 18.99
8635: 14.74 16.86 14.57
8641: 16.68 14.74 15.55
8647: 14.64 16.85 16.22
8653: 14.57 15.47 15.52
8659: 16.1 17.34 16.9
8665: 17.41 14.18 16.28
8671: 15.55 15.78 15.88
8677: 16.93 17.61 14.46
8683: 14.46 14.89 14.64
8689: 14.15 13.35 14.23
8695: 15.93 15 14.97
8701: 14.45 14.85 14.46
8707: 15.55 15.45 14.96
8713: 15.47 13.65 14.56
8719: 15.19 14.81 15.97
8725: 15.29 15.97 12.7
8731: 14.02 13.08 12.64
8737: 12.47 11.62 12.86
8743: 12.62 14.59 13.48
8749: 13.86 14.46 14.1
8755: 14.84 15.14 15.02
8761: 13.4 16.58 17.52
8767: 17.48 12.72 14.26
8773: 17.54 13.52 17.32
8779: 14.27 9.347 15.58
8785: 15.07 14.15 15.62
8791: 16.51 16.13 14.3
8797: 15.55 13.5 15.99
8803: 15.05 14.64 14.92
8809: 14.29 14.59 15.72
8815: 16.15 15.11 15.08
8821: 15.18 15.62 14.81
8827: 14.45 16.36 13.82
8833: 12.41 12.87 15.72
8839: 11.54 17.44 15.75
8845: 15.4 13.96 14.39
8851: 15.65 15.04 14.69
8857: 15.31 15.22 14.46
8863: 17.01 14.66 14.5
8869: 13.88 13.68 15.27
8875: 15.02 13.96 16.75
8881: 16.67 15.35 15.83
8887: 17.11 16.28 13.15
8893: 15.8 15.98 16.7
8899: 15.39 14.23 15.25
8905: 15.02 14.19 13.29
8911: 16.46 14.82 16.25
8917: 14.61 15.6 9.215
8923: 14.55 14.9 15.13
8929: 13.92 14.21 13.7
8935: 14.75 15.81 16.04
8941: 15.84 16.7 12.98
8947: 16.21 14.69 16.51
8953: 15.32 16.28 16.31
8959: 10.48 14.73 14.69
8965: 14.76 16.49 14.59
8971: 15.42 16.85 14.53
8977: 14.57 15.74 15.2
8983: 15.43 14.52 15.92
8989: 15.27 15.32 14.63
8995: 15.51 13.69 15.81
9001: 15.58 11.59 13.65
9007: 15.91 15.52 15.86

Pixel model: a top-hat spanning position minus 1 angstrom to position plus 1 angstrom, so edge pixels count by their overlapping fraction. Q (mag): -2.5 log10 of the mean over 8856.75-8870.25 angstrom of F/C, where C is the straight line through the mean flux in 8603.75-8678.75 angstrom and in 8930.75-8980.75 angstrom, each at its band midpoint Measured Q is 0.03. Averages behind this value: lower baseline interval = 16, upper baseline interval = 15.1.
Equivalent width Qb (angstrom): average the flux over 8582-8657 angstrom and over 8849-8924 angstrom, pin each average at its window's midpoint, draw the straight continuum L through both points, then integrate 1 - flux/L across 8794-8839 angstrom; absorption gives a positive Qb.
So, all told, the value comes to 1.3 angstrom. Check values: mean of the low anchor 15.6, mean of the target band 14.8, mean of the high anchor 15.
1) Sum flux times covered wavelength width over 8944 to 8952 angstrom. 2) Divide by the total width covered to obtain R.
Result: 15.1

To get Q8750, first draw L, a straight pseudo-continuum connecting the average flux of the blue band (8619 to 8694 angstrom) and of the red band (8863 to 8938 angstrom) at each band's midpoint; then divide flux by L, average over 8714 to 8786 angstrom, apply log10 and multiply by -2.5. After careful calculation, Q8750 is 0.08 mag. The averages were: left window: 15.7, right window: 14.9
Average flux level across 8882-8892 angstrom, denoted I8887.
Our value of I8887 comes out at 15.5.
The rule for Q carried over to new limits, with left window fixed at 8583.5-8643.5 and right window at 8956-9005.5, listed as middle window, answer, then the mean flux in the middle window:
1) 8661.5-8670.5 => -0.043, 16.2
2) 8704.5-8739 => 0.077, 14.4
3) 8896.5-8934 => 0.032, 14.6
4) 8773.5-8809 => 0.035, 14.8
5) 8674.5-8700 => 0.031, 15.1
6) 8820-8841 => 0.057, 14.4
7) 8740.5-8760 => 0.093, 14.1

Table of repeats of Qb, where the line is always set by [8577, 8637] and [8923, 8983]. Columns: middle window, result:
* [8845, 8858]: 0.3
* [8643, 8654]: 0.1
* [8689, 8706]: 1.0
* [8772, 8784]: 0.6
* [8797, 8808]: 0.3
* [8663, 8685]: -0.4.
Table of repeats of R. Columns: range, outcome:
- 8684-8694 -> 14.3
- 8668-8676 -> 15.9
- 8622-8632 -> 16.4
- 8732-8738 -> 12.7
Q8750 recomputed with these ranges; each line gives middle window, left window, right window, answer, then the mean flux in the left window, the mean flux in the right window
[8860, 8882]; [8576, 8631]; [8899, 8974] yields -0.005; 15.5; 14.9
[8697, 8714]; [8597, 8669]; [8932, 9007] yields 0.047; 15.9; 15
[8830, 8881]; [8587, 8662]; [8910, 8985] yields 0.031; 15.8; 15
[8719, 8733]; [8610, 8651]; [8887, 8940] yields 0.065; 16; 14.9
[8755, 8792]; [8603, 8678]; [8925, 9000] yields 0.038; 15.9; 15.1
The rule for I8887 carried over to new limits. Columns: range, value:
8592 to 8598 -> 15.3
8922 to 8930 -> 14.6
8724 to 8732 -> 14.5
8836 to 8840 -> 13.6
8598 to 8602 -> 15.3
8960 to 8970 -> 15.1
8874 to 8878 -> 14.5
